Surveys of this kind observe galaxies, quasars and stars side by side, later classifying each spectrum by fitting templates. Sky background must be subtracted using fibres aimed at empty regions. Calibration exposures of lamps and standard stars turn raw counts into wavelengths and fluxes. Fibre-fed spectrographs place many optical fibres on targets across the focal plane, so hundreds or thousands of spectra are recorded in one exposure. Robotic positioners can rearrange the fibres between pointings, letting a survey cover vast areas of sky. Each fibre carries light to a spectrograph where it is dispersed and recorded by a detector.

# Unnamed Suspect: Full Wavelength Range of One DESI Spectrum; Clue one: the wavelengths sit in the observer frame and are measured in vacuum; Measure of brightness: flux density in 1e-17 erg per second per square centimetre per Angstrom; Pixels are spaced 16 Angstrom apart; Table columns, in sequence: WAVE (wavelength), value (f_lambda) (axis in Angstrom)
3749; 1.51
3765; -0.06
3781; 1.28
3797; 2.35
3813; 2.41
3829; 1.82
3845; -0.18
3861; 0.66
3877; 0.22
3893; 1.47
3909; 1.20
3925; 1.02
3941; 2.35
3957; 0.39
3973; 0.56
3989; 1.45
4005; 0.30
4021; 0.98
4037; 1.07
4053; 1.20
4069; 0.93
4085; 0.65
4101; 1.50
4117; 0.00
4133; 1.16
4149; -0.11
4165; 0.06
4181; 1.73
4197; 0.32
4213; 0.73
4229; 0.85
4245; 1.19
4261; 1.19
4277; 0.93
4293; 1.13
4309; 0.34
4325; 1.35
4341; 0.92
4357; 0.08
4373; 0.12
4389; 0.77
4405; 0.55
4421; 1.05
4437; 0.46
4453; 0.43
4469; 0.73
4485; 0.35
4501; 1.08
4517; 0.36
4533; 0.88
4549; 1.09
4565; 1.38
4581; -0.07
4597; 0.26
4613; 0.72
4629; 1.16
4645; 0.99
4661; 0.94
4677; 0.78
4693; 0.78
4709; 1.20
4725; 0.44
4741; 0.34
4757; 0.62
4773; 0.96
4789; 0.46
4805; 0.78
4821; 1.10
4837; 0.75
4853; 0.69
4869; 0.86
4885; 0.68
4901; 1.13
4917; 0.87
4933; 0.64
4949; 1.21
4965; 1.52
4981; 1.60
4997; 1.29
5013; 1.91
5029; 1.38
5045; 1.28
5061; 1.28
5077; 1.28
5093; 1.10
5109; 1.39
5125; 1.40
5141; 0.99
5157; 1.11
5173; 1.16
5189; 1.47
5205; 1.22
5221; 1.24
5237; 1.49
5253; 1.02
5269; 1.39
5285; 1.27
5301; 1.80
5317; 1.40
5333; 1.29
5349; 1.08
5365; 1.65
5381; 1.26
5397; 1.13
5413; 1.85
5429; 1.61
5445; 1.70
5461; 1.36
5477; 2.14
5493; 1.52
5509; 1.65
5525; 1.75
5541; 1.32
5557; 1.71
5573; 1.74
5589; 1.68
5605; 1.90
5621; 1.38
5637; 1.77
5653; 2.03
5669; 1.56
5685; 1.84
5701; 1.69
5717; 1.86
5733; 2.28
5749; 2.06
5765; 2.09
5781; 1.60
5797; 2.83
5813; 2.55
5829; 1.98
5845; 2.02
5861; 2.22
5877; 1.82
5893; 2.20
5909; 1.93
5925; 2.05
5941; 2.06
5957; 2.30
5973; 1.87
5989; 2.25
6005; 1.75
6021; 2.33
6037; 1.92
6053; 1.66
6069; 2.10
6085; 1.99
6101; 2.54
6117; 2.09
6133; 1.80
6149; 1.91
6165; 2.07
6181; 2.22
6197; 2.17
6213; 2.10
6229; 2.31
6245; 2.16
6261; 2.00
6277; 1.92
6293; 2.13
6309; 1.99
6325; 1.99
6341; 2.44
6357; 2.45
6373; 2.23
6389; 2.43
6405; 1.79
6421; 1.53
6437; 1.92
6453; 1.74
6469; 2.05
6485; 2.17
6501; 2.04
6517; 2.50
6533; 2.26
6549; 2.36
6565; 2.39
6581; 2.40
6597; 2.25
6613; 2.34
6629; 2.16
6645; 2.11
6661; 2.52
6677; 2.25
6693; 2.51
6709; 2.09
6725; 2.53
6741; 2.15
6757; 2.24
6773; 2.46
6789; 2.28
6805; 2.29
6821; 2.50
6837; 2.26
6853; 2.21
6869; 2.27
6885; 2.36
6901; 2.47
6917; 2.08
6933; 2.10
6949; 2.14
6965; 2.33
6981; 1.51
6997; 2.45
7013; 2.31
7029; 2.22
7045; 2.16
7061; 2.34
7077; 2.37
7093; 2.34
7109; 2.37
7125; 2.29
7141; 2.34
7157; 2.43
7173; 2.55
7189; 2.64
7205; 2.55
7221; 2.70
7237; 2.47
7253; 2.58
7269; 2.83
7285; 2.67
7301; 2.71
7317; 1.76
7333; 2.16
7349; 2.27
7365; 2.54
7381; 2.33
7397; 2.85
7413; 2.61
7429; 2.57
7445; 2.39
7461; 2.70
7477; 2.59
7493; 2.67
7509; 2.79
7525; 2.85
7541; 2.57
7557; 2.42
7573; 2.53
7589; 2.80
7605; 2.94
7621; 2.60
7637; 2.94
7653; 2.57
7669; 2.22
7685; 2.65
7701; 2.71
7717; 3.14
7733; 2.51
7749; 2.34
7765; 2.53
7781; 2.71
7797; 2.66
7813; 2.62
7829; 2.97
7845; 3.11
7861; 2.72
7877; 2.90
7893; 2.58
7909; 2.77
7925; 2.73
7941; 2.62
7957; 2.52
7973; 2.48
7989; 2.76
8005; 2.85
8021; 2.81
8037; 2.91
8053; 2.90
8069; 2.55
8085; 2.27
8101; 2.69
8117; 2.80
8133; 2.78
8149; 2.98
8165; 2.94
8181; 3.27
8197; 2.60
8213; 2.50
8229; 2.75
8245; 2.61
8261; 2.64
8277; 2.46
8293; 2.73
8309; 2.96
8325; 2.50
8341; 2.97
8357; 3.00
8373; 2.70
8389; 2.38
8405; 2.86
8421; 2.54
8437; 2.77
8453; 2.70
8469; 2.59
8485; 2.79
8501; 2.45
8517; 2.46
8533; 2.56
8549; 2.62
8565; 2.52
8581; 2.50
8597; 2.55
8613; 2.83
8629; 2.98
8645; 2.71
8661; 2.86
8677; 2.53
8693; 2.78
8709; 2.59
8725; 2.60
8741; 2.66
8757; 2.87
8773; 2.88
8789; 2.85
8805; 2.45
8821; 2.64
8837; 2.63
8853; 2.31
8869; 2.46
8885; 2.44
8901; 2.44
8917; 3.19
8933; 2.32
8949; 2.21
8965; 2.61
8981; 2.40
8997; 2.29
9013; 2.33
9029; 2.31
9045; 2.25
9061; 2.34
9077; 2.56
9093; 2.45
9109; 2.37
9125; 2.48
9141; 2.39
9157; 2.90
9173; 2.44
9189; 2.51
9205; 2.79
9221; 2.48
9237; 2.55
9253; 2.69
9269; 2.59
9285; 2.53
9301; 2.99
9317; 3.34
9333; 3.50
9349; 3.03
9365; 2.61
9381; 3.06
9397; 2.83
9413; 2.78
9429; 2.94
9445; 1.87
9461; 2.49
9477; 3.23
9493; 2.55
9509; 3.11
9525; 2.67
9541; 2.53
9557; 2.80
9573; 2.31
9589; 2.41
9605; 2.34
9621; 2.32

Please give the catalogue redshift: 0.243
